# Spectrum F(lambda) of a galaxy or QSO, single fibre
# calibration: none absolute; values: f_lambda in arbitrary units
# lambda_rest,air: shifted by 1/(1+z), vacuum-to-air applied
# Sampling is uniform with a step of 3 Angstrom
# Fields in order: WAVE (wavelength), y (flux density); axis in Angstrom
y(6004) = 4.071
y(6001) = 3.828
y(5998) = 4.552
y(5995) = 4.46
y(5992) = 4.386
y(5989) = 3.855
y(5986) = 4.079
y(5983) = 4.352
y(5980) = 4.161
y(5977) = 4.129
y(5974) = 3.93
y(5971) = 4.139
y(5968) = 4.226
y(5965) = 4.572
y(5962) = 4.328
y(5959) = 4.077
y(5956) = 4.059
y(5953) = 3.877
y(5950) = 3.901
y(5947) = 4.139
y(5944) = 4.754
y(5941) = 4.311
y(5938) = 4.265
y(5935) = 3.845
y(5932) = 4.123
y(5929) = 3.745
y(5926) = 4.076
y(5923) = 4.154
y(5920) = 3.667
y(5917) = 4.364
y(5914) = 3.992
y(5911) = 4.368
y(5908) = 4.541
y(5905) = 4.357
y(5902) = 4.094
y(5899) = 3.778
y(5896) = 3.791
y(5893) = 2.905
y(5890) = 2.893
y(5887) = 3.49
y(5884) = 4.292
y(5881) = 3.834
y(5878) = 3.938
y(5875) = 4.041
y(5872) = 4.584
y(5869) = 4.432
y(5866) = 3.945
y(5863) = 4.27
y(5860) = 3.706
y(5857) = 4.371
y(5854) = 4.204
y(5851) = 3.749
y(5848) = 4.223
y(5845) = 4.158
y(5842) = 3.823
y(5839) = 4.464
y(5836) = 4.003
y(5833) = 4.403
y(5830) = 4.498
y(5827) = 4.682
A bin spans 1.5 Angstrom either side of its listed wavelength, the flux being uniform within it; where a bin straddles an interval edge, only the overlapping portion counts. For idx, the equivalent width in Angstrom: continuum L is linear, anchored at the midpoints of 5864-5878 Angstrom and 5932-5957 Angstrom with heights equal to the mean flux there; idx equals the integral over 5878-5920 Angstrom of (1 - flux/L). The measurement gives 3.0 Angstrom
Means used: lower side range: 4.22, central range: 3.89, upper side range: 4.14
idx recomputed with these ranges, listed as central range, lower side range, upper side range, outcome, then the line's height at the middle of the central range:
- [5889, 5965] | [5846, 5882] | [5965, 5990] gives 1.7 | 4.13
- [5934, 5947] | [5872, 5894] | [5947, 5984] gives -0.9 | 4.01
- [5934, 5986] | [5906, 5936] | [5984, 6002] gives -0.3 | 4.16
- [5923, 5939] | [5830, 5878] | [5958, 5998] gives 0.7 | 4.2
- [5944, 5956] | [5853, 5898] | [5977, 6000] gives 0.1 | 4.13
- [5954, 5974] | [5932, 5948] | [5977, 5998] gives 0.2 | 4.24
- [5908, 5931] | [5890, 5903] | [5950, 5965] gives -2.0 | 3.76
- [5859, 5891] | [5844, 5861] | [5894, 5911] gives 0.9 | 4.09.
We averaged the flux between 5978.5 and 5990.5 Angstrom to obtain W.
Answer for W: 4.11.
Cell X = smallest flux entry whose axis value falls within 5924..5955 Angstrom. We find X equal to 3.745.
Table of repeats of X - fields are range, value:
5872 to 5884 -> 3.834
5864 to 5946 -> 2.893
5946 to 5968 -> 3.877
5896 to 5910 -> 3.778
